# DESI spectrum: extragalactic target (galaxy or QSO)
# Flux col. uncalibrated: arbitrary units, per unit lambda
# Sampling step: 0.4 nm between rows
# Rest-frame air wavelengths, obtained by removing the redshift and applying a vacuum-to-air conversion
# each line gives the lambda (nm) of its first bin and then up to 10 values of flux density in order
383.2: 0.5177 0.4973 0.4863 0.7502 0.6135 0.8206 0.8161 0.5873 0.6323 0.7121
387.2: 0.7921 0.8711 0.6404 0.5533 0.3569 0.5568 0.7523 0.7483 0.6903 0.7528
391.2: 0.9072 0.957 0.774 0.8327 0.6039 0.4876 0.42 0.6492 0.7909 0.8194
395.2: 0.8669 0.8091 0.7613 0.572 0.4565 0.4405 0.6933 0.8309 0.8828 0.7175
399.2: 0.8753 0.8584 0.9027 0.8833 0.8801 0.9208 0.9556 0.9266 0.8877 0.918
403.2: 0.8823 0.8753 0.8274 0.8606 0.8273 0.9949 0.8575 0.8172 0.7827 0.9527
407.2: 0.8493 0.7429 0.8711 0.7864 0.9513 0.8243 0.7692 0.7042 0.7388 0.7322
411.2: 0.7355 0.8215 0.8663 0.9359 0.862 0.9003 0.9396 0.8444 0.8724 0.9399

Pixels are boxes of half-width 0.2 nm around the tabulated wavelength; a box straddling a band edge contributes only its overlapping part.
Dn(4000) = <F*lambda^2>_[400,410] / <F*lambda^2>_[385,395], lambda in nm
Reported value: 1.33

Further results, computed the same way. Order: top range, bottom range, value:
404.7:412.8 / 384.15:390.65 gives 1.36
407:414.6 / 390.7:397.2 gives 1.28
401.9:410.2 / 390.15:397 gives 1.27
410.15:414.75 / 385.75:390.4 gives 1.45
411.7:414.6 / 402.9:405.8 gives 1.06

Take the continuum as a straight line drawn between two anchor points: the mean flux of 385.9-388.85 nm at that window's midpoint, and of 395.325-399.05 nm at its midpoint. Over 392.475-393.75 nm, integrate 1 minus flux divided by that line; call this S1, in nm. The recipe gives 0.26 nm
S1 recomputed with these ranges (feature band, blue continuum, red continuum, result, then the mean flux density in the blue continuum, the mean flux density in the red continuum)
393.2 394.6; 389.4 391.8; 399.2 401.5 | 0.389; 0.801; 0.891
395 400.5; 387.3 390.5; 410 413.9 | -0.242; 0.649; 0.83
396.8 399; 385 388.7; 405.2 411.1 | 0.213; 0.704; 0.818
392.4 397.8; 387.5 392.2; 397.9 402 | 0.975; 0.71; 0.874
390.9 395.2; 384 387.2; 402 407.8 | 0.164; 0.696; 0.865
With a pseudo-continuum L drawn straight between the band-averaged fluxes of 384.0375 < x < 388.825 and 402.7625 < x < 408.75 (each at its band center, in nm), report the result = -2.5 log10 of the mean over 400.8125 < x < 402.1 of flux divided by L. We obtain -0.14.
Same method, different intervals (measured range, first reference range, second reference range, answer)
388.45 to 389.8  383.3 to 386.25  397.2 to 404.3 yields 0.26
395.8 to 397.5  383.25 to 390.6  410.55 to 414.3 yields 0.28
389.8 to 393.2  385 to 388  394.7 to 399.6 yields -0.04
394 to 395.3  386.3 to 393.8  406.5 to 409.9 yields -0.10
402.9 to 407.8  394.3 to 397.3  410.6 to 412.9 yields -0.11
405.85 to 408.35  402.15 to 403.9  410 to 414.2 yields 0.04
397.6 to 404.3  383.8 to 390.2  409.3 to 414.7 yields -0.15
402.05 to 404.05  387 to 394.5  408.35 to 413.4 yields -0.15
